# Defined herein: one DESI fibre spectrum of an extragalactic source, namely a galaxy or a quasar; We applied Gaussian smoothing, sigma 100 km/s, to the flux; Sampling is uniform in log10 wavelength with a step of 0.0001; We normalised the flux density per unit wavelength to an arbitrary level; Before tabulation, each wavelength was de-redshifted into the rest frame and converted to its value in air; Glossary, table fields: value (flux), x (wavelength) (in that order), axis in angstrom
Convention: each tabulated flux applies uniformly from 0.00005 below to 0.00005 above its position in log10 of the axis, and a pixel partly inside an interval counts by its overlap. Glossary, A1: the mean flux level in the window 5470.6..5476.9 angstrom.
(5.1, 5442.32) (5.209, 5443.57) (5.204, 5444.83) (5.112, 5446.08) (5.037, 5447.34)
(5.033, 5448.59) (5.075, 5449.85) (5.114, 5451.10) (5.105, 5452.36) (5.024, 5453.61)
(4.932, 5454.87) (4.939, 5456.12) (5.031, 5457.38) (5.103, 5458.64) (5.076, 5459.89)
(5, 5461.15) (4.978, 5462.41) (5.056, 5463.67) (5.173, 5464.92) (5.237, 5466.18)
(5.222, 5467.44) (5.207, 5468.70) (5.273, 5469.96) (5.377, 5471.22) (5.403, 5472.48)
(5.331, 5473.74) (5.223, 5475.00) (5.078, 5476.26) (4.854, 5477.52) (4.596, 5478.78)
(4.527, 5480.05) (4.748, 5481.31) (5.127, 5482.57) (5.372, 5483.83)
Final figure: 5.28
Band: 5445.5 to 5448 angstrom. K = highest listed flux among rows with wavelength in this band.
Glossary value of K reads 5.112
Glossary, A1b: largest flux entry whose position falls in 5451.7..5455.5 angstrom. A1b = 5.105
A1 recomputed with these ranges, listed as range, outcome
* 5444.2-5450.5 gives 5.09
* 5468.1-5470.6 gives 5.24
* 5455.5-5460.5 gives 5.04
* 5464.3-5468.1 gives 5.21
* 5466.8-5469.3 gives 5.21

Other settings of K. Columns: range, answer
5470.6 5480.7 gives 5.403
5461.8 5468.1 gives 5.237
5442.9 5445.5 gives 5.209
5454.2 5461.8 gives 5.103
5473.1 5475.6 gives 5.331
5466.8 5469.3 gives 5.222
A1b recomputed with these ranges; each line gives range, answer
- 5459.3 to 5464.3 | 5.076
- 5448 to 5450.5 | 5.075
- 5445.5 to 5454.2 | 5.114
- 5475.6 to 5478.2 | 5.078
